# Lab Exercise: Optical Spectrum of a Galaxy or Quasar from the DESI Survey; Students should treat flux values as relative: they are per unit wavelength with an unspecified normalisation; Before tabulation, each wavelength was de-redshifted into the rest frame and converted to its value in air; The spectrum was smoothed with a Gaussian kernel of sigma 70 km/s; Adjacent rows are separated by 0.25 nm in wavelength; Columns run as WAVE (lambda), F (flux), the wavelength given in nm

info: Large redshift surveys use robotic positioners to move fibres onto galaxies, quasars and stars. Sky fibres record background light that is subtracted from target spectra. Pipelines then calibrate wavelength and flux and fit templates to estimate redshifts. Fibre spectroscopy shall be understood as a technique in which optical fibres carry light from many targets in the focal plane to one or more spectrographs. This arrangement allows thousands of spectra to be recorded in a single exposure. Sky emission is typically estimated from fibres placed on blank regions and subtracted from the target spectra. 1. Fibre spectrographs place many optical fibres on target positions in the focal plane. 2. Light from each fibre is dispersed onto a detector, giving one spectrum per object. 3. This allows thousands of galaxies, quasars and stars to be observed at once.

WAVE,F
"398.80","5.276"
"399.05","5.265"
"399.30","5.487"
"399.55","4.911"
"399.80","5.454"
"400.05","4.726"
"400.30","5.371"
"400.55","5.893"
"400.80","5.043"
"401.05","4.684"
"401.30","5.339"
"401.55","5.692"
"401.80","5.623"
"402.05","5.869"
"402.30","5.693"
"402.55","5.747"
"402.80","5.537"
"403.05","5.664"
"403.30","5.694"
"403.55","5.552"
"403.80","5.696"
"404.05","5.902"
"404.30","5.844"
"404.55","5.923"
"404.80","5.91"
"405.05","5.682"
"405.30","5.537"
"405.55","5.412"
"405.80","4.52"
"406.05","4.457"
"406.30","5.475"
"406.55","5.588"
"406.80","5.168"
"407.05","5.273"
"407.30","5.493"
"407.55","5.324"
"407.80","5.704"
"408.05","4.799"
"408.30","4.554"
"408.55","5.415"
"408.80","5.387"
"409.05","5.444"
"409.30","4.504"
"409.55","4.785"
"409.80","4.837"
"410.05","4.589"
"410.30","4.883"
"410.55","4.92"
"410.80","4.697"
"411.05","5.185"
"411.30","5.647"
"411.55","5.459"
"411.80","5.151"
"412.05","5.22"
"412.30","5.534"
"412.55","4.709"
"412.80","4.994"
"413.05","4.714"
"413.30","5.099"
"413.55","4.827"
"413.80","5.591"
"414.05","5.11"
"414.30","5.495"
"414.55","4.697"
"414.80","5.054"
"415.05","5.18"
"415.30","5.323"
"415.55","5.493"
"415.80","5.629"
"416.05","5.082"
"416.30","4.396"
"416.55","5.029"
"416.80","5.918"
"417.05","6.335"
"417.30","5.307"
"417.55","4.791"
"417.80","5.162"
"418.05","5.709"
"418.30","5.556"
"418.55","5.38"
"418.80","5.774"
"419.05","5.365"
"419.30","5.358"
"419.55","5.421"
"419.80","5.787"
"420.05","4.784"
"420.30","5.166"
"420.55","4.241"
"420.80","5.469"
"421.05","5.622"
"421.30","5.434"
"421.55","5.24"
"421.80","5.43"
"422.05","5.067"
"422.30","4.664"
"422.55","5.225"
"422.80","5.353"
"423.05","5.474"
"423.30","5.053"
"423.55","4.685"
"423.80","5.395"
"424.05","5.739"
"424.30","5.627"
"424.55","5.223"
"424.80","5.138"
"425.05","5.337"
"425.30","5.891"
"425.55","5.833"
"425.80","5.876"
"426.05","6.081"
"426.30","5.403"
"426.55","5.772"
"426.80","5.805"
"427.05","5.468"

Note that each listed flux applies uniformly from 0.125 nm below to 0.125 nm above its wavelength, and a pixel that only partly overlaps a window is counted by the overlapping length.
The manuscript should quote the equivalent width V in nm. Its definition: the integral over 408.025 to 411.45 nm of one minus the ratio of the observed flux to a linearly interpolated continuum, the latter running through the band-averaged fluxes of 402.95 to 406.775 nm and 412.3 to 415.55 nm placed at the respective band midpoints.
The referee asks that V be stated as 0.20 nm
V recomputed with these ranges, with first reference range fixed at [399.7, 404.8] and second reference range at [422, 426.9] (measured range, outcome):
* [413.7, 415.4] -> 0.090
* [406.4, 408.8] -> 0.113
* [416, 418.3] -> 0.064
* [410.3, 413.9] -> 0.255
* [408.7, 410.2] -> 0.164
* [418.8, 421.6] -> 0.089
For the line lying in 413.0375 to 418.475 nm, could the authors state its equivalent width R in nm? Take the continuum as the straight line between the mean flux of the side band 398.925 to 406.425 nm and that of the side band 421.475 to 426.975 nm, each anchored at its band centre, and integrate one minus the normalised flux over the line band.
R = 0.17 nm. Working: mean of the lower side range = 5.45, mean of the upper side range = 5.43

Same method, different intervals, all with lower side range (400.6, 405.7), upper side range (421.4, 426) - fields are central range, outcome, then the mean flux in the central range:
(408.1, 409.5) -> 0.13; 5.03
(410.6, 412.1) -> 0.08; 5.21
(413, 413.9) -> 0.07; 5.07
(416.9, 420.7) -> 0.05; 5.35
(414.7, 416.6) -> 0.10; 5.15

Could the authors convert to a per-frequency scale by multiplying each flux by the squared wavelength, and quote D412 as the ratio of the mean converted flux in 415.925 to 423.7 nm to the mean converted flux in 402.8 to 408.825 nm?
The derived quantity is 1.0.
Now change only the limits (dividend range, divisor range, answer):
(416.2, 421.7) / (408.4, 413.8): 1.10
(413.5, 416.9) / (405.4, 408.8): 1.05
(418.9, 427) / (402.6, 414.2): 1.10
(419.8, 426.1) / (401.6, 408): 1.05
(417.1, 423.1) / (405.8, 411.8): 1.10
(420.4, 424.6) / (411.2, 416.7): 1.06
